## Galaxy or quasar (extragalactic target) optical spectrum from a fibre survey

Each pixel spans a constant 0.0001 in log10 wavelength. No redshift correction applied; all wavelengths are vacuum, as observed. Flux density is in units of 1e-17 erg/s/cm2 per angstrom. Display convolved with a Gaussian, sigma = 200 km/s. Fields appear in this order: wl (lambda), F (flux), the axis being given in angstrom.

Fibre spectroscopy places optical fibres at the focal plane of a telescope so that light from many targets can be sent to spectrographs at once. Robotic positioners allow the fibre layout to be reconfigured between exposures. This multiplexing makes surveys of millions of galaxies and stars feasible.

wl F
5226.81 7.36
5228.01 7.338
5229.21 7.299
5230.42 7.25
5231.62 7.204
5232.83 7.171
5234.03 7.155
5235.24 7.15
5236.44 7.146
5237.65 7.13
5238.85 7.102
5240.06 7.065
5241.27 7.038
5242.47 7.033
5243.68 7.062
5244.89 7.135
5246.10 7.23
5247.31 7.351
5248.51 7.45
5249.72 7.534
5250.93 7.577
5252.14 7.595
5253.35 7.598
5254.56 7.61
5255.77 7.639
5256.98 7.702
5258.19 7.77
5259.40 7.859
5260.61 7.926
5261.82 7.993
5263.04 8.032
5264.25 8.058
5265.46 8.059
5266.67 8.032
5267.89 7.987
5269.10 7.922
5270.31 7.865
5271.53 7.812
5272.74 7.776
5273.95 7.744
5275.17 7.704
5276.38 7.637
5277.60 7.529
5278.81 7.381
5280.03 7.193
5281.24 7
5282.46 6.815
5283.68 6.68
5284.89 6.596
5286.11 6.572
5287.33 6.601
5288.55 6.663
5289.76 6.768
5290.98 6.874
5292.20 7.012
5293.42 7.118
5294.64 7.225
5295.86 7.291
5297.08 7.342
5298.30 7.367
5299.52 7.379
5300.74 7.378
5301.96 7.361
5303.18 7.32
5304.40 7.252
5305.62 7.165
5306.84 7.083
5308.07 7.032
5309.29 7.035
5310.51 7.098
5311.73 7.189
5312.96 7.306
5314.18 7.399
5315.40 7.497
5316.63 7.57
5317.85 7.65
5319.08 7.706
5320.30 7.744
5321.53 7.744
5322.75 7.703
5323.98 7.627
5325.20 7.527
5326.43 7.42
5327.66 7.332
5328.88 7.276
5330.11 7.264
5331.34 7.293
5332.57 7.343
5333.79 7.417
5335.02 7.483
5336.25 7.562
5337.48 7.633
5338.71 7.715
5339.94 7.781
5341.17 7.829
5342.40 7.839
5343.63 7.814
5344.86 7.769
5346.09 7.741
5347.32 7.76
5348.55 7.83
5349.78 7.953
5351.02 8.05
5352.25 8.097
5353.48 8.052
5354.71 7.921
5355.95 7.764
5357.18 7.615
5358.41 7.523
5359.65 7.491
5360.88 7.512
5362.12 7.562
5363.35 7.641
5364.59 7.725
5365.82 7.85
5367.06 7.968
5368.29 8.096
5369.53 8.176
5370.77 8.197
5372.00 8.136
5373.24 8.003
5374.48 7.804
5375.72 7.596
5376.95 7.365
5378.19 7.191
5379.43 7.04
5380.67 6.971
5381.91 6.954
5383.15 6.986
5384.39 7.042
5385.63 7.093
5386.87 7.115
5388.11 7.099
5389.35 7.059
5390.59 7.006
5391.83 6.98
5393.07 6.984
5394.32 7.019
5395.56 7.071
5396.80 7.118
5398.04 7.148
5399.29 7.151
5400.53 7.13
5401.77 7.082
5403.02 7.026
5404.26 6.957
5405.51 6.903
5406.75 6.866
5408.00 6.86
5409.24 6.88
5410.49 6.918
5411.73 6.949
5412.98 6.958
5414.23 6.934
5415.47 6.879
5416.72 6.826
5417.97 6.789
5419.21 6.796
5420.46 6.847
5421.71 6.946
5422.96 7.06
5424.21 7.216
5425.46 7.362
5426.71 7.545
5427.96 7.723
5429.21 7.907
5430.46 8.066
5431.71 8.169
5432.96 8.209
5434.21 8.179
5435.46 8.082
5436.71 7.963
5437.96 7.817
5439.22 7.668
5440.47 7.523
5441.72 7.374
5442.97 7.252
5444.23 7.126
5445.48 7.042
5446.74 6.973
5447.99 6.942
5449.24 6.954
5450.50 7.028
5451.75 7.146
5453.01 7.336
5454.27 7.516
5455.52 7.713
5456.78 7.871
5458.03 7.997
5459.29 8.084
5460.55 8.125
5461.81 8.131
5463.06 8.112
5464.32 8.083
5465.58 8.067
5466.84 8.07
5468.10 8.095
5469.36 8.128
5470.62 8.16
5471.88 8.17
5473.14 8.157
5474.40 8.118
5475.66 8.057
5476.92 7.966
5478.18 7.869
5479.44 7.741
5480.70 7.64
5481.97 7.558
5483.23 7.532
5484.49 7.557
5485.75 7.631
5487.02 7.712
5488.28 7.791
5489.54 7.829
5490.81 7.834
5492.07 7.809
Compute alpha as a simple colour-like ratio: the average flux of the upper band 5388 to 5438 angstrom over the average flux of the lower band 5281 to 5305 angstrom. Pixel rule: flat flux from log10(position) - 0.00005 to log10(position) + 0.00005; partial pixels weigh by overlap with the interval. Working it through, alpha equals 1.0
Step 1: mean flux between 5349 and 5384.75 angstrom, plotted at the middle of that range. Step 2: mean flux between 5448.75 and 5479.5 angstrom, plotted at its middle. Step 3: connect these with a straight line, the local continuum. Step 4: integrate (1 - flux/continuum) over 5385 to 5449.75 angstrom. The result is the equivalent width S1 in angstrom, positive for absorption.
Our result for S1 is 4.6 angstrom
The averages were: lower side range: 7.67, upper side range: 7.87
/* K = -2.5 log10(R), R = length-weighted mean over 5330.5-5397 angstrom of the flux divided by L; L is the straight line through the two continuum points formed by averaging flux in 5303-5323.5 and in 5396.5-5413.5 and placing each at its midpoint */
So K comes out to -0.06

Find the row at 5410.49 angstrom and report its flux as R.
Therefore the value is 6.918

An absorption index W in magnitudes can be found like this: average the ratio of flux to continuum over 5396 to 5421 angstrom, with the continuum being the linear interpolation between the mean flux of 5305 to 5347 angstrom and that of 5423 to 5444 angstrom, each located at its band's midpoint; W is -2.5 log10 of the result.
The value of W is 0.11 mag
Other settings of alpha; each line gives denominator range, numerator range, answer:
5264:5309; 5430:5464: 1.05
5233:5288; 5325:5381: 1.03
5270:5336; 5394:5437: 0.99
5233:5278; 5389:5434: 0.95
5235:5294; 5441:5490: 1.04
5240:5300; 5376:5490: 1.00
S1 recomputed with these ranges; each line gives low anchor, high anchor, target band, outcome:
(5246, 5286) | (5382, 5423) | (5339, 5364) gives -2.0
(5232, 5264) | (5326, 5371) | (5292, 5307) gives 0.6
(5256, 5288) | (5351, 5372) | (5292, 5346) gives 1.9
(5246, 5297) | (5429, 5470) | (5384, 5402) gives 1.3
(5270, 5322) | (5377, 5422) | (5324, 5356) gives -2.3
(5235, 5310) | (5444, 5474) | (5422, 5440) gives -0.2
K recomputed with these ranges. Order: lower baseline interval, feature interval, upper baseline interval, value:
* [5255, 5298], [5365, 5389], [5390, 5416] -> -0.06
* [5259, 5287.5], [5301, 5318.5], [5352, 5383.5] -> 0.04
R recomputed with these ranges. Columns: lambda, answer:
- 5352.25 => 8.097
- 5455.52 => 7.713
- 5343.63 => 7.814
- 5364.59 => 7.725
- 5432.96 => 8.209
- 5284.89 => 6.596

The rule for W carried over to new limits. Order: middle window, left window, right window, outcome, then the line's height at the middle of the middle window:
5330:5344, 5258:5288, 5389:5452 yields -0.03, 7.4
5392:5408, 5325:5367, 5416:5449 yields 0.07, 7.52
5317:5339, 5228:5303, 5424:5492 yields 0.00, 7.49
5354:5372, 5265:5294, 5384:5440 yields -0.08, 7.26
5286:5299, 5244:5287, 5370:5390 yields 0.07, 7.5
